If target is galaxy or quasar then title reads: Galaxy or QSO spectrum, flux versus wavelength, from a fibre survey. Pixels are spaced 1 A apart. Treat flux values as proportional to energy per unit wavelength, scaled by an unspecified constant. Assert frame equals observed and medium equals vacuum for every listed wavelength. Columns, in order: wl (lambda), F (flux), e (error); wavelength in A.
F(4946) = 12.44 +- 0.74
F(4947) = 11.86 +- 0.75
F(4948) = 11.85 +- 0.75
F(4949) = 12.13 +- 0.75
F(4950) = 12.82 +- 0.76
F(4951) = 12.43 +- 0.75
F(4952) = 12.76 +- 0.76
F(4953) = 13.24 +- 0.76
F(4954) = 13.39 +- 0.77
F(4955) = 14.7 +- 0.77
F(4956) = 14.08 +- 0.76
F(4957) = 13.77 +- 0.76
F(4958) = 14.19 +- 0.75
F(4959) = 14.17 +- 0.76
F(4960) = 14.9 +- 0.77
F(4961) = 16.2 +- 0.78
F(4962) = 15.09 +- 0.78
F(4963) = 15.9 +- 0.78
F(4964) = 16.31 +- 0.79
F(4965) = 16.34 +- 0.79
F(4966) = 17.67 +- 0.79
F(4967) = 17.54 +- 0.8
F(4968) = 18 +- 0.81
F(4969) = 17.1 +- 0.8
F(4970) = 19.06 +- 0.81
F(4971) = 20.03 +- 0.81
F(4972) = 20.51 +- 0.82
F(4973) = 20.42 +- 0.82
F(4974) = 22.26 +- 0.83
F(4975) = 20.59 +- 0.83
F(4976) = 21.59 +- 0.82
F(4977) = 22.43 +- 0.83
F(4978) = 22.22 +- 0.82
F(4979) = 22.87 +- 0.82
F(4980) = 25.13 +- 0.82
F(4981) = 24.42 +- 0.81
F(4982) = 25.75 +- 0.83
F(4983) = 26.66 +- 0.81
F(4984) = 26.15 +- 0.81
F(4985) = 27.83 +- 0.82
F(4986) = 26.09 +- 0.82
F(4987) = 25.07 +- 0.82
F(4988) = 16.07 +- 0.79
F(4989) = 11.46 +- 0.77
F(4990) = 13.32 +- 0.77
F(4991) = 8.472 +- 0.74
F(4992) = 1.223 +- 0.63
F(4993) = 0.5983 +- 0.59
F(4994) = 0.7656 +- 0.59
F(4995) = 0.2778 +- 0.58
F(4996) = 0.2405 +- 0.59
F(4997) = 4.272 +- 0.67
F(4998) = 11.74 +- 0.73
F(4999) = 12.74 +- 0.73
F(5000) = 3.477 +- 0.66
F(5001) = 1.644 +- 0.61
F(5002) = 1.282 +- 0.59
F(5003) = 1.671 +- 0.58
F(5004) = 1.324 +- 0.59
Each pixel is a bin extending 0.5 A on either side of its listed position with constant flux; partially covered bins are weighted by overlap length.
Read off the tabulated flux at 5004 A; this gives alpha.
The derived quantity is 1.324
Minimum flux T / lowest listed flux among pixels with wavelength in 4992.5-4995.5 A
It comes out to 0.2778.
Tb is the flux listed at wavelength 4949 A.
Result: 12.13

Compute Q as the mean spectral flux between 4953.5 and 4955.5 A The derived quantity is 14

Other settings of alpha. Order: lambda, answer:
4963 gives 15.9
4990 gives 13.32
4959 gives 14.17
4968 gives 18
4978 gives 22.22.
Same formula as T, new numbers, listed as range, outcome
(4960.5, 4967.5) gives 15.09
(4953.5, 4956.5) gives 13.39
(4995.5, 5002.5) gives 0.2405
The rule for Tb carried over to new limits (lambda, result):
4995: 0.2778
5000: 3.477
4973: 20.42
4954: 13.39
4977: 22.43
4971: 20.03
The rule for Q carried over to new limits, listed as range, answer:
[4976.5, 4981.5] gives 23.4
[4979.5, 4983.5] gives 25.5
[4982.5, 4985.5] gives 26.9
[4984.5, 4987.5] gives 26.3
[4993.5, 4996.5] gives 0.428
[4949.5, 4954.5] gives 12.9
